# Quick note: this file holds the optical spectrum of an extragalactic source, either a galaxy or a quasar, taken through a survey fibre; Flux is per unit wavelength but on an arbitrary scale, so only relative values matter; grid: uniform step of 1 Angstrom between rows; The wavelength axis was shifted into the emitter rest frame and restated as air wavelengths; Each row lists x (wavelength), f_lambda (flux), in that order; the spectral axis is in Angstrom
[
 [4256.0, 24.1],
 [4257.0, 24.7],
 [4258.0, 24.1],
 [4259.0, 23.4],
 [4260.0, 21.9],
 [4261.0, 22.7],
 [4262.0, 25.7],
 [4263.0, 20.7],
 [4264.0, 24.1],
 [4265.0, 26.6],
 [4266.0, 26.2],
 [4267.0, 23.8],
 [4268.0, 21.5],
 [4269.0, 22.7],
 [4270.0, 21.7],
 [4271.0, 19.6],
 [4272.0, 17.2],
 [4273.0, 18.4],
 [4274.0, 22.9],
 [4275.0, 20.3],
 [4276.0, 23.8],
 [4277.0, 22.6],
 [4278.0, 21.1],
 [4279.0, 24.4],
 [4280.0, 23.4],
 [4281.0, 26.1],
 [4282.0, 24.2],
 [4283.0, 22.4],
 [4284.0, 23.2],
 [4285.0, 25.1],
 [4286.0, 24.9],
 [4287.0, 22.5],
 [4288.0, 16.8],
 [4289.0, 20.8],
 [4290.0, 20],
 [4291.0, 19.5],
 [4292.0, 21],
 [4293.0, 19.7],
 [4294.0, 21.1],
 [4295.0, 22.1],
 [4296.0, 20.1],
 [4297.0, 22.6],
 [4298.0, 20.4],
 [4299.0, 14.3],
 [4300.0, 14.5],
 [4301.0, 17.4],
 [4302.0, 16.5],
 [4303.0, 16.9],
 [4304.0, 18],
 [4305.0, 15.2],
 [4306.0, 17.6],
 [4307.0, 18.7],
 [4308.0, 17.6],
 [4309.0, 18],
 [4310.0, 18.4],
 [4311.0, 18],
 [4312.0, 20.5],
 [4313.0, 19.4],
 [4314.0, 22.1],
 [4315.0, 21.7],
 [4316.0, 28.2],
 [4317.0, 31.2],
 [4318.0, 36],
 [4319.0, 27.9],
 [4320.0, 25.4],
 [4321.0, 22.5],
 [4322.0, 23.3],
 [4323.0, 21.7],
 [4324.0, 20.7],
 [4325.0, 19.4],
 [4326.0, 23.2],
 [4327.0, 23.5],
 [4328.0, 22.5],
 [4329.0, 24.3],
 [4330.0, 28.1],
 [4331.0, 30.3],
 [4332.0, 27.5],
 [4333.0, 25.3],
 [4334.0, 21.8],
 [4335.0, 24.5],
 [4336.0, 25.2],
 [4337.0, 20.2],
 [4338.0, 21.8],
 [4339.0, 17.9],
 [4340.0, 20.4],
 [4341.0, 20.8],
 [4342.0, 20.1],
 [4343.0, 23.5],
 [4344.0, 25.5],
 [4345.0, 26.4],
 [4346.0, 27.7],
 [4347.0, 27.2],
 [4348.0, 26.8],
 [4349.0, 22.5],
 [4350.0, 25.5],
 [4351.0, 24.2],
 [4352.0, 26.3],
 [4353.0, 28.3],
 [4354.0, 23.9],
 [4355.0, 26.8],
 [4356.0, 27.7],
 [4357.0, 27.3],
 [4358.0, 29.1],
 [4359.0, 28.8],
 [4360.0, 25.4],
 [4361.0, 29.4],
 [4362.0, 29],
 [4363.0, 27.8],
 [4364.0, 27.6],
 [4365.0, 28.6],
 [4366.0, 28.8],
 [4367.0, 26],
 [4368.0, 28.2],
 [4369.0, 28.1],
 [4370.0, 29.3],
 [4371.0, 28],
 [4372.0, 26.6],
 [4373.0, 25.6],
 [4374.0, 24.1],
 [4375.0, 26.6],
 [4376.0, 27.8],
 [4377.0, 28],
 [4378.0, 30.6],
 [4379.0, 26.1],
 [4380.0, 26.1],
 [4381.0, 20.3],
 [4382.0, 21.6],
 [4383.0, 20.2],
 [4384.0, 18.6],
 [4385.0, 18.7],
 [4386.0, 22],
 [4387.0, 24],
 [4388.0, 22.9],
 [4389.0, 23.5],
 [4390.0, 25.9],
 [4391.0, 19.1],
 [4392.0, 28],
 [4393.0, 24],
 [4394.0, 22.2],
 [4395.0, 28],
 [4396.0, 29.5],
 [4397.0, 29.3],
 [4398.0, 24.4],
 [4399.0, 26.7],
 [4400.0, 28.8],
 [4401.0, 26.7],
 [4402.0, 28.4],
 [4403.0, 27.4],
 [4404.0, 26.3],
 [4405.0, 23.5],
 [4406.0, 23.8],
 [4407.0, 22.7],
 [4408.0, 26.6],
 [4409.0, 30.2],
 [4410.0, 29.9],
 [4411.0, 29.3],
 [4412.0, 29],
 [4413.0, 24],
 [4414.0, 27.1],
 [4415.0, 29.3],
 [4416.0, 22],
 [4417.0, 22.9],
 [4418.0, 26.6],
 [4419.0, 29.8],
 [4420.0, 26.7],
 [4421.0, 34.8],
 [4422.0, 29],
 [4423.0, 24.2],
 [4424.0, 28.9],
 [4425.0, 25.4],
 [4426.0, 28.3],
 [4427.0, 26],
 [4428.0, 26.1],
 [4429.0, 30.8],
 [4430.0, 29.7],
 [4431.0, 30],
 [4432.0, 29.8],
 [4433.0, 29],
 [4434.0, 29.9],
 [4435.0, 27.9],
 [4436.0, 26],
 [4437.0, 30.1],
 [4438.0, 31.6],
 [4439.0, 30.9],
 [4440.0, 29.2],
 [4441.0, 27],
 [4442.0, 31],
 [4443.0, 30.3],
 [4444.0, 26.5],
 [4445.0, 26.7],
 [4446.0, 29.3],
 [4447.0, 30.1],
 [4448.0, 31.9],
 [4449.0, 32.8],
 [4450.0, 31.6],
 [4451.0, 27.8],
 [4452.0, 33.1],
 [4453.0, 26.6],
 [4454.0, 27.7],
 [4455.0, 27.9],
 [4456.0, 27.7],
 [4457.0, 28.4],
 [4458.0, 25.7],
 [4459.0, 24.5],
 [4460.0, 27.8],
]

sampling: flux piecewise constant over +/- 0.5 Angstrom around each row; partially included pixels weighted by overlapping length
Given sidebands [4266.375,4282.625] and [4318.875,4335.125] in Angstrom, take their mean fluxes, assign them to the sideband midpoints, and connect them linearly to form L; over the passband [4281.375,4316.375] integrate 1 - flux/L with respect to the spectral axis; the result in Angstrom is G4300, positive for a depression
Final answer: 4.7 Angstrom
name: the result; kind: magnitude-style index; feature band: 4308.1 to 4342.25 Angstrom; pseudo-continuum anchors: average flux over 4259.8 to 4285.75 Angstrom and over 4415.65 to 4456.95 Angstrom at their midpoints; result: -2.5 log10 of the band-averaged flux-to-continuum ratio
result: 0.06 mag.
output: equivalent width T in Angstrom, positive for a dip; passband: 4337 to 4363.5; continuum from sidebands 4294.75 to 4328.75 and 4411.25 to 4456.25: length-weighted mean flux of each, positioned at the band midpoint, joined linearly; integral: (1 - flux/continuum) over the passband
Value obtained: -2.1 Angstrom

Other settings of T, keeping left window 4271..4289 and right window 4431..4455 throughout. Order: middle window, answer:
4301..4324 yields 2.1 Angstrom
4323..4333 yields 0.0 Angstrom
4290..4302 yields 1.9 Angstrom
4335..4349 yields 0.9 Angstrom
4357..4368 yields -0.9 Angstrom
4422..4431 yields 0.3 Angstrom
